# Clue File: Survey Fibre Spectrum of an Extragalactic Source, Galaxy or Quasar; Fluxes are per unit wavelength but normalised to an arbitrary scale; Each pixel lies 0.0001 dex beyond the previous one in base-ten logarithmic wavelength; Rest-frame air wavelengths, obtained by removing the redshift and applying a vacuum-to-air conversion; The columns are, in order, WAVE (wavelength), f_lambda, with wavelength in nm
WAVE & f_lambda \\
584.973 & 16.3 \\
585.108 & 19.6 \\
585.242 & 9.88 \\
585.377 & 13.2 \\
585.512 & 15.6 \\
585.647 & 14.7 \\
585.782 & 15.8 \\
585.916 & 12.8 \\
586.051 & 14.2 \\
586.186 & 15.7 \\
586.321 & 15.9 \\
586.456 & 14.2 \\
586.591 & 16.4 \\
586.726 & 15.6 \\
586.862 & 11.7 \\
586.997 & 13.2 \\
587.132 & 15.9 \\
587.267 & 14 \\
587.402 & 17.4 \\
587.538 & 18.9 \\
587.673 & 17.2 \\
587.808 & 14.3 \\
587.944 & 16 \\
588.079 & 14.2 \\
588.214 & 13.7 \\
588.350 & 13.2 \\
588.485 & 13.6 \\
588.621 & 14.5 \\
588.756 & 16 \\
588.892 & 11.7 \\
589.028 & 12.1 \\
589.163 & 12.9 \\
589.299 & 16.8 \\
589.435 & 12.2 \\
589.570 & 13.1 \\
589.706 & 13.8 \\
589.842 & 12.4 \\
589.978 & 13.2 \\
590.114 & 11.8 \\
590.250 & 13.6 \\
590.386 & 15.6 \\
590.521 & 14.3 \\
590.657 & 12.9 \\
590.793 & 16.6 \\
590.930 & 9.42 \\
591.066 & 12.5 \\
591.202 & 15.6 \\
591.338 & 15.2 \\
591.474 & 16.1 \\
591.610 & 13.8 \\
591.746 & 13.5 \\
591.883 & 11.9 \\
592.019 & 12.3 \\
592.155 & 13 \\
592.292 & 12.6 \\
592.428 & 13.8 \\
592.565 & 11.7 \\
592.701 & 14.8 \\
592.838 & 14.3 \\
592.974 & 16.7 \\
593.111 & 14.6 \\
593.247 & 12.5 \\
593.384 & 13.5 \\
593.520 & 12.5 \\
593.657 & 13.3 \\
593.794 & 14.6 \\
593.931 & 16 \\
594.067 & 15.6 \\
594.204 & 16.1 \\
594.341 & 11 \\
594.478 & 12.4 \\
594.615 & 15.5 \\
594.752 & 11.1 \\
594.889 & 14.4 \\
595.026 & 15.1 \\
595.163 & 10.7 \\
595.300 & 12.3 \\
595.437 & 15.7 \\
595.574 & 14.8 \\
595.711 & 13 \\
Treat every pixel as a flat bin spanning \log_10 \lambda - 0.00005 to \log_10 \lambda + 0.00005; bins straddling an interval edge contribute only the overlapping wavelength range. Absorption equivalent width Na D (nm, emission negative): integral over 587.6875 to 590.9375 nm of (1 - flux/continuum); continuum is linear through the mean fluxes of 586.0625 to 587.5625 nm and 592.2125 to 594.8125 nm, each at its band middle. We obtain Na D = 0.20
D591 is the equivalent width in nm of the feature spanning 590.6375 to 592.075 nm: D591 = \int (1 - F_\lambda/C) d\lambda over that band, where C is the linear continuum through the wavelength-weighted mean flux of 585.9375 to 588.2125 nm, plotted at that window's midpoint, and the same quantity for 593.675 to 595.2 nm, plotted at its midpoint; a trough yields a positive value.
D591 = 0.08 nm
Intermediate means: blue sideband 15.2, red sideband 13.9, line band 13.7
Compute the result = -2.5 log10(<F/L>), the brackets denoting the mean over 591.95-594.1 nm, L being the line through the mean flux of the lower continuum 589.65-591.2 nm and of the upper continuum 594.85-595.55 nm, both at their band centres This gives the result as -0.02 mag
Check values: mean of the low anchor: 13.4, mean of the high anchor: 13.7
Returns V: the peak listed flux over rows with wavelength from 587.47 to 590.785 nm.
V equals 18.9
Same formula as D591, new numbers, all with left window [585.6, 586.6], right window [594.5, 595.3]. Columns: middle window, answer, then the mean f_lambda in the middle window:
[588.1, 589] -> 0.04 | 13.7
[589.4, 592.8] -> 0.12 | 13.4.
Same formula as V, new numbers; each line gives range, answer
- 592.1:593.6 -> 16.7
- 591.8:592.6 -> 13.8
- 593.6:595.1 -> 16.1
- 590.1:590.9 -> 16.6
